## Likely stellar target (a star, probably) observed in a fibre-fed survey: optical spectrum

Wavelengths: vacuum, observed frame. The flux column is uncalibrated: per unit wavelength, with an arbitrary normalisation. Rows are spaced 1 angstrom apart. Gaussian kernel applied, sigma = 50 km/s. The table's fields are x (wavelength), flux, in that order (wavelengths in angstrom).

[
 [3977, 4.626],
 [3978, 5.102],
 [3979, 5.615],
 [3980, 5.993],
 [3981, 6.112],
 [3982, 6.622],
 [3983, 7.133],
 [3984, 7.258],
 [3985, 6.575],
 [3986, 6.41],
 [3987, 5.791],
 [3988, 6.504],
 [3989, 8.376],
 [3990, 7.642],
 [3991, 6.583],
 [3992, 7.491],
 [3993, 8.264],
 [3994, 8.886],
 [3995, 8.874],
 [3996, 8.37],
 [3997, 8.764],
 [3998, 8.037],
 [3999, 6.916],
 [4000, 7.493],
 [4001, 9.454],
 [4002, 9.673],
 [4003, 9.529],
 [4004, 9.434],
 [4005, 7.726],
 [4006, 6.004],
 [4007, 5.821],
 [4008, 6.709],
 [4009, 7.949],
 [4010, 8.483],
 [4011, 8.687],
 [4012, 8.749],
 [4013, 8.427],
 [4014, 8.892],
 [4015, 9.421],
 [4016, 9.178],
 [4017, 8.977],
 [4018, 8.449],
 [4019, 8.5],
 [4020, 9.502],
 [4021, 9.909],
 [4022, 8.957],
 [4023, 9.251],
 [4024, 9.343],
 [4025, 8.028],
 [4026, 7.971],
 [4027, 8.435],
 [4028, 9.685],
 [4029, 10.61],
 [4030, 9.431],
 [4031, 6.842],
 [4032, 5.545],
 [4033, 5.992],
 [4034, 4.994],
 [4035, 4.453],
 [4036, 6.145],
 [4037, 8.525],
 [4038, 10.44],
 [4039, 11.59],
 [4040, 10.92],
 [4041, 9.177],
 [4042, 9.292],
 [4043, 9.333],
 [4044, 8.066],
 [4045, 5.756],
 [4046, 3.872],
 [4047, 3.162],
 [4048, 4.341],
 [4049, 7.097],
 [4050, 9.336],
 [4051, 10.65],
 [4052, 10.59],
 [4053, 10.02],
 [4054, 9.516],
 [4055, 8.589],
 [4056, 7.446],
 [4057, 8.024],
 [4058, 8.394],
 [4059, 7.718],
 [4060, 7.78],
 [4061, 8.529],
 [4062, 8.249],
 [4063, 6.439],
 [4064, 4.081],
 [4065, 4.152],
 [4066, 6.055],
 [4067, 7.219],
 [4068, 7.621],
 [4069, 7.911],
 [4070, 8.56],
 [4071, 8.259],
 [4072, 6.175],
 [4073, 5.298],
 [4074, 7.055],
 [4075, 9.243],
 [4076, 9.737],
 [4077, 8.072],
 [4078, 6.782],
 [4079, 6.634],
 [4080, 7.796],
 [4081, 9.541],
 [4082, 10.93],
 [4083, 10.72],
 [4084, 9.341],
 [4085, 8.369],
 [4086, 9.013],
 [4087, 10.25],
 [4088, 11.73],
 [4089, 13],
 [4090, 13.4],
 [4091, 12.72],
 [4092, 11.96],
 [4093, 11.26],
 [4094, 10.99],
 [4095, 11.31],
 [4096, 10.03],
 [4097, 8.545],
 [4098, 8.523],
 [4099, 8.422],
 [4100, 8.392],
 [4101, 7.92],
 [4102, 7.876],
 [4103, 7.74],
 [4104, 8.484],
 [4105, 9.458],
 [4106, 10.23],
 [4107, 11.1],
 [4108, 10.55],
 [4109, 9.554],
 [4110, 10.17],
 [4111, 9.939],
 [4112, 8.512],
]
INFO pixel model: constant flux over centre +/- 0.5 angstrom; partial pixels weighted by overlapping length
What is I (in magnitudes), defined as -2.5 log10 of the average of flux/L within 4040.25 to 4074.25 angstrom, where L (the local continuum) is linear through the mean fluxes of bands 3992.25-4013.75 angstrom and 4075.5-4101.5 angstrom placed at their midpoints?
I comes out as 0.23 mag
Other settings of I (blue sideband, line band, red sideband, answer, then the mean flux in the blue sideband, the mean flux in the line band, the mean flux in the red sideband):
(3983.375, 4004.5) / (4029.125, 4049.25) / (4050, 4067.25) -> 0.08 mag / 7.92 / 7.31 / 7.9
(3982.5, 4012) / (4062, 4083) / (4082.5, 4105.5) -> 0.26 mag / 7.77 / 7.48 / 9.98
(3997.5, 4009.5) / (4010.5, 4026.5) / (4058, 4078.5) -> -0.15 mag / 7.9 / 8.89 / 7.27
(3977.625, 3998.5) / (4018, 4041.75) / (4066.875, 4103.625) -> -0.06 mag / 7.17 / 8.45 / 9.16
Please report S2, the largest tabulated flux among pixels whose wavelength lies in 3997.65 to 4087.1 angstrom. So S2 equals 11.59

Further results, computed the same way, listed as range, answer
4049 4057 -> 10.65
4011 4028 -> 9.909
